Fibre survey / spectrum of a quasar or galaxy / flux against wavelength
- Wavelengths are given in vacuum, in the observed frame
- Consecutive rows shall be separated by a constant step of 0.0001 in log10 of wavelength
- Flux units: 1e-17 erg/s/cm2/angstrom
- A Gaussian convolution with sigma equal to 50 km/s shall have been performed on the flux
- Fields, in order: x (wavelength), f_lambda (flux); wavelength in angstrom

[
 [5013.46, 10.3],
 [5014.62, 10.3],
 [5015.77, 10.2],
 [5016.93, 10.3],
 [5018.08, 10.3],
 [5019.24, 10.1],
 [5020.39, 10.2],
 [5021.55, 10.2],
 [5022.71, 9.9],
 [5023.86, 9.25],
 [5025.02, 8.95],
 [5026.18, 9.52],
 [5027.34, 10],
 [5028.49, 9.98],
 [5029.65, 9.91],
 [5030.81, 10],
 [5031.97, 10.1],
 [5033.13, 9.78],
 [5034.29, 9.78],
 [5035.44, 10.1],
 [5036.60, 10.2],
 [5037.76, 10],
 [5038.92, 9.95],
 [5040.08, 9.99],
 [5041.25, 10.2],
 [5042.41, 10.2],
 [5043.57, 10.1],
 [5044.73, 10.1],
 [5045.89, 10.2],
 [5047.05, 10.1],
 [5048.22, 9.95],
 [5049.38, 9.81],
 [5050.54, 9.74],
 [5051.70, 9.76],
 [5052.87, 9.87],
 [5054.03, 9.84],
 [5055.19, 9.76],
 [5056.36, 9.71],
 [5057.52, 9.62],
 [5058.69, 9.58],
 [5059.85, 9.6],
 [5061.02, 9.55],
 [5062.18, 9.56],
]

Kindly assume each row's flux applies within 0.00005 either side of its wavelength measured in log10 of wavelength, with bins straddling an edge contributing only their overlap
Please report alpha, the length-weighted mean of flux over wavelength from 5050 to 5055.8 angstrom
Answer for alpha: 9.79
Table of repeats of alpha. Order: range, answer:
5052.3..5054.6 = 9.87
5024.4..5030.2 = 9.66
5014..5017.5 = 10.3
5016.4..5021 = 10.2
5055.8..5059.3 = 9.65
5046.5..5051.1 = 9.89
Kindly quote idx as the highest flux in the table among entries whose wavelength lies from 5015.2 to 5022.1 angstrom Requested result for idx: 10.3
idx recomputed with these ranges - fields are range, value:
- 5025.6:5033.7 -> 10.1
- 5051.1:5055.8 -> 9.87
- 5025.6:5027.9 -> 10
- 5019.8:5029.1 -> 10.2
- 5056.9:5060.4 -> 9.62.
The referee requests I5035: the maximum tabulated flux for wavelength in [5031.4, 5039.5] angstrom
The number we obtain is 10.2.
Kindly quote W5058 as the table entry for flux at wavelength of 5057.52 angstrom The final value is 9.62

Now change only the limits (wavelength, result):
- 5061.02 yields 9.55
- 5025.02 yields 8.95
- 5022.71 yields 9.9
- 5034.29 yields 9.78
